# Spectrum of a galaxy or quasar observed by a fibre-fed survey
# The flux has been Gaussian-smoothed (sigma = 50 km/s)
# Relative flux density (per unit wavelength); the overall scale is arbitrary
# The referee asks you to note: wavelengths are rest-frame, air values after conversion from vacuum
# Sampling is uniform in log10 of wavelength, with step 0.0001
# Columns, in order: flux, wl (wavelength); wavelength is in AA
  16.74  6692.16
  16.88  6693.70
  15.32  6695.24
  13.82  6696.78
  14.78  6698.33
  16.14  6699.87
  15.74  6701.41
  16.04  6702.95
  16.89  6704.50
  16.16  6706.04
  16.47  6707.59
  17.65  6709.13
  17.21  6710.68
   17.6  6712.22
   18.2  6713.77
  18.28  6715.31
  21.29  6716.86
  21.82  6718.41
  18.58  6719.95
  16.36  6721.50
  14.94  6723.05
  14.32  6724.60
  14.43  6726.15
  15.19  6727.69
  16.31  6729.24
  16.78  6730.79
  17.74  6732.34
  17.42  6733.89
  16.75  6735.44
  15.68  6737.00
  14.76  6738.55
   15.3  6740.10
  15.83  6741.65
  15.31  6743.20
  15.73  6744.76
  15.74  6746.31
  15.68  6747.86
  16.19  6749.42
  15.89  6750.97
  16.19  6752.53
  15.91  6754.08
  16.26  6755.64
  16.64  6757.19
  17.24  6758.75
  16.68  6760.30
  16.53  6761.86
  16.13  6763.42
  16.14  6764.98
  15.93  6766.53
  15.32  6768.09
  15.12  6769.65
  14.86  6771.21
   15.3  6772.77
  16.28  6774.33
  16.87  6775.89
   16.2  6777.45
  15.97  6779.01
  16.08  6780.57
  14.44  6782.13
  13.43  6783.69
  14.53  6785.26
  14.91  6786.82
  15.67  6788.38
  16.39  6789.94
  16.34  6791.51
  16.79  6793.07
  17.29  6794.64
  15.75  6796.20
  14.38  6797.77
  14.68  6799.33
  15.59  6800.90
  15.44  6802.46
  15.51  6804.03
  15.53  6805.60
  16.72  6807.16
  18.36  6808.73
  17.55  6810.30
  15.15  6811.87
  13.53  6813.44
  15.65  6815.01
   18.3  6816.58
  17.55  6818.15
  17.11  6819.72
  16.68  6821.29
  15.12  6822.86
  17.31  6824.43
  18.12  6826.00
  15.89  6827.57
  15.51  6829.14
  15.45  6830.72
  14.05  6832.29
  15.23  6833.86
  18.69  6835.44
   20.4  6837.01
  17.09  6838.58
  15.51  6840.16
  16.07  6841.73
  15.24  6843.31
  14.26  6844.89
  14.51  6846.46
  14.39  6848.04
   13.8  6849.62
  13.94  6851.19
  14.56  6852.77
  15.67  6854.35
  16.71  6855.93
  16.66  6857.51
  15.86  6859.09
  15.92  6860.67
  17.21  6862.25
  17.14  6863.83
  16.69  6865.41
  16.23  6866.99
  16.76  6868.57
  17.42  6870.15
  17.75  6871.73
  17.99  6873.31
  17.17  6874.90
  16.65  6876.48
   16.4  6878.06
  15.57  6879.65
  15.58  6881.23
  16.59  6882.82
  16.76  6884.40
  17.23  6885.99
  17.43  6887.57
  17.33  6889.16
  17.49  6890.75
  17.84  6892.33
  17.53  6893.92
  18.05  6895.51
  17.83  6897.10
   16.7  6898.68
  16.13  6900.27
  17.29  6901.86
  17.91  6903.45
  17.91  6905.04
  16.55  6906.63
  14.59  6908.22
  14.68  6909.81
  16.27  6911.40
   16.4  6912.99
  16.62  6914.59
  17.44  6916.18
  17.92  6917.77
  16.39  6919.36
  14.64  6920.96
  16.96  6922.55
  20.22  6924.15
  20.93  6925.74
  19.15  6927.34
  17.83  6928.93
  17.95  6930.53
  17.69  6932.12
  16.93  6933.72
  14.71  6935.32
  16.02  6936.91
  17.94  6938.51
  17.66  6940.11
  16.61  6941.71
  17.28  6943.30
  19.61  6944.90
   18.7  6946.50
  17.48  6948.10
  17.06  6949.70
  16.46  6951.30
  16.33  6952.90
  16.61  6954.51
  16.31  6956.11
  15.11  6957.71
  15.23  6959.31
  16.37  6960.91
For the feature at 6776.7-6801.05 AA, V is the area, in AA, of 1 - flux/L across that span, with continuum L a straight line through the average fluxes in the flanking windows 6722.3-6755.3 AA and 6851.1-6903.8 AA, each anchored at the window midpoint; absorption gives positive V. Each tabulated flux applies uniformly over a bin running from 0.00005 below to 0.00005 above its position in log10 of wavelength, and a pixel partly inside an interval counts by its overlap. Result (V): 1.0 AA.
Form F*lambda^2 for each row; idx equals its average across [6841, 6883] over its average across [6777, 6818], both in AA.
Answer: 1.03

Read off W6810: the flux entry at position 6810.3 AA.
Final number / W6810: 17.55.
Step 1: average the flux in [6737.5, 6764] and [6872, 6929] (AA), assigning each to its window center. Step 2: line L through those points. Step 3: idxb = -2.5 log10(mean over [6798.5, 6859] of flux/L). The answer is 0.039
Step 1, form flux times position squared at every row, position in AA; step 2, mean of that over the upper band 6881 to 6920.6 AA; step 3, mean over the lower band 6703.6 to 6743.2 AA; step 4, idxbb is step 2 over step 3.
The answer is 1.1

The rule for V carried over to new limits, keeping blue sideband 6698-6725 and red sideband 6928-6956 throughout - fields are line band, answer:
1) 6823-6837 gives 0.62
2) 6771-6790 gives 1.96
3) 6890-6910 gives 0.22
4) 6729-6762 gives 1.95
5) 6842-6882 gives 2.81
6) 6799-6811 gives 0.69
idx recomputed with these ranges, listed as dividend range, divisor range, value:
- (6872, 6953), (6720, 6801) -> 1.13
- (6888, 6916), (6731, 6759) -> 1.10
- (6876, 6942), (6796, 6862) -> 1.09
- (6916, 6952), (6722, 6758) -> 1.17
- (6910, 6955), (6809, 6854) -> 1.12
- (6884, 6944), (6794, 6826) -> 1.09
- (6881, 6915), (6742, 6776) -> 1.10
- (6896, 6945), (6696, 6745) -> 1.10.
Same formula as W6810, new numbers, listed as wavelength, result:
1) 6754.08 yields 15.91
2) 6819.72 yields 17.11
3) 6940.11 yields 17.66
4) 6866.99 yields 16.23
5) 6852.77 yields 14.56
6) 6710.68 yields 17.21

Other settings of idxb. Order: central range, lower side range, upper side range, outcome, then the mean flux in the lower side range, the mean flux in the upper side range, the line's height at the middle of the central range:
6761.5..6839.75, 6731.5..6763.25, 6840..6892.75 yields 0.01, 16.2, 16.2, 16.2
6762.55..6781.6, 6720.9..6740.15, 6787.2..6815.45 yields 0.00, 15.9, 15.9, 15.9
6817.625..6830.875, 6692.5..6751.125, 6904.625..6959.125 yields 0.01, 16.5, 17.1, 16.8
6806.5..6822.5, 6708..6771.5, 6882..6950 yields 0.01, 16.5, 17.3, 16.8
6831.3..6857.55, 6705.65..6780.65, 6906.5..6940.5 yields 0.08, 16.4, 17.1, 16.8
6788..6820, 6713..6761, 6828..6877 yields 0.01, 16.6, 16.1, 16.3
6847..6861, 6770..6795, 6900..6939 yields 0.08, 15.7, 17.1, 16.4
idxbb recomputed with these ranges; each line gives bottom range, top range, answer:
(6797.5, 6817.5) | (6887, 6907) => 1.12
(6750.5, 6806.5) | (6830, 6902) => 1.07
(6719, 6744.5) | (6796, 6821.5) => 1.03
